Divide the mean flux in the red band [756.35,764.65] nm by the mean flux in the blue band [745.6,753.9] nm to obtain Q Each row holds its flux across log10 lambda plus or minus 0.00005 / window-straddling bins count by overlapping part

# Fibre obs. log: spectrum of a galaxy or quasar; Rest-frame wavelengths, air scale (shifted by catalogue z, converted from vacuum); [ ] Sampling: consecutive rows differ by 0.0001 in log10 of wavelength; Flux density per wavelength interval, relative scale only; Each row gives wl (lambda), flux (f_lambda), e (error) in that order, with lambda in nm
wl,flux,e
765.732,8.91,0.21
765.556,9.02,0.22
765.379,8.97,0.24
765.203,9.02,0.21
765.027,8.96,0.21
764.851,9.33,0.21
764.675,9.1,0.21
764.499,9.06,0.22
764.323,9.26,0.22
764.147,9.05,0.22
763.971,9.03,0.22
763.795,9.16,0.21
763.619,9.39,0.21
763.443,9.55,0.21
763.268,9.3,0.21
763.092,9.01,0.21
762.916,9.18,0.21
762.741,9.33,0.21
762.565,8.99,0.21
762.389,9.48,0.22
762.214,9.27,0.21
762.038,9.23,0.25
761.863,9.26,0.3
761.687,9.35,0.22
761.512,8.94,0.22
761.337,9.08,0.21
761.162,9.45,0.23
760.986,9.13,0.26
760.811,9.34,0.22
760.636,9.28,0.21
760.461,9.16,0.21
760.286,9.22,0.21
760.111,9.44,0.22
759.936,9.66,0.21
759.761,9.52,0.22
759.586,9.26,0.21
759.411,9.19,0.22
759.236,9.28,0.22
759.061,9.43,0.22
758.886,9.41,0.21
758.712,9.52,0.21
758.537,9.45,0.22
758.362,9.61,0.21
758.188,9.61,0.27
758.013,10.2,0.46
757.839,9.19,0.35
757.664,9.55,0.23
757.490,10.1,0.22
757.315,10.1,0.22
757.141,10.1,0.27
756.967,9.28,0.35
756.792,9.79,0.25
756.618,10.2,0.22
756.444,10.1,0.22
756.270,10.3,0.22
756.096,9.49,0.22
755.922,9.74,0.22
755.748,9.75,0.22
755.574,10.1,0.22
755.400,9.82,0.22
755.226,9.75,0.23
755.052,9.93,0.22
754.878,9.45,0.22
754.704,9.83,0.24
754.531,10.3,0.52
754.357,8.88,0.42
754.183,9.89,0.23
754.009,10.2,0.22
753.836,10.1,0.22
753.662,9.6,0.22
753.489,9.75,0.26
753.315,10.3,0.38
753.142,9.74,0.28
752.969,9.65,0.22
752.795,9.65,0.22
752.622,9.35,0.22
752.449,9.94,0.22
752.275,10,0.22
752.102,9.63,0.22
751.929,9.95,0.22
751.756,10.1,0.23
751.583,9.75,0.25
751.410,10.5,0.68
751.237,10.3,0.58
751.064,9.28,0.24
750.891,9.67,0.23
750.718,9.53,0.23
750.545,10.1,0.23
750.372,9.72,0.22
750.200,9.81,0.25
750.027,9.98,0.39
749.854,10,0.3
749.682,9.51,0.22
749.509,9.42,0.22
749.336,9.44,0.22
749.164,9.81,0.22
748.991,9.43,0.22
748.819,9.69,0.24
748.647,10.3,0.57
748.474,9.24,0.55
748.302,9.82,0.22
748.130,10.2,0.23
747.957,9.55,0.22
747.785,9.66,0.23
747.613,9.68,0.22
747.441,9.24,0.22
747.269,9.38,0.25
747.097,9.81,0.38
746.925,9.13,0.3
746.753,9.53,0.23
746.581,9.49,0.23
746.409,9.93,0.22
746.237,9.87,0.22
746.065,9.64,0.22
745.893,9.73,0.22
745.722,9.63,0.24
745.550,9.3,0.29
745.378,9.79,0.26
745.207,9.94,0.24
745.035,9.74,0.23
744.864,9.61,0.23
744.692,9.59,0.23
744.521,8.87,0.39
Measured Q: 0.97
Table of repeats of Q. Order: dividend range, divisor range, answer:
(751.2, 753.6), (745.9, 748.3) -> 1.03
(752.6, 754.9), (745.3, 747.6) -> 1.02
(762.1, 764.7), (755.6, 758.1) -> 0.93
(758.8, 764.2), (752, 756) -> 0.95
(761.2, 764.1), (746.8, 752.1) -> 0.95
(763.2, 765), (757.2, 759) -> 0.95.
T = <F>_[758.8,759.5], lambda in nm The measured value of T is 9.32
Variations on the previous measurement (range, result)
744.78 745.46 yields 9.78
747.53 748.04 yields 9.64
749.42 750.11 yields 9.72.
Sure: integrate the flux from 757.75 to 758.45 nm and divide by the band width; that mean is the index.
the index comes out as 9.65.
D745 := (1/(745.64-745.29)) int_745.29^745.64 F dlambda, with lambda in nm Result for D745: 9.55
